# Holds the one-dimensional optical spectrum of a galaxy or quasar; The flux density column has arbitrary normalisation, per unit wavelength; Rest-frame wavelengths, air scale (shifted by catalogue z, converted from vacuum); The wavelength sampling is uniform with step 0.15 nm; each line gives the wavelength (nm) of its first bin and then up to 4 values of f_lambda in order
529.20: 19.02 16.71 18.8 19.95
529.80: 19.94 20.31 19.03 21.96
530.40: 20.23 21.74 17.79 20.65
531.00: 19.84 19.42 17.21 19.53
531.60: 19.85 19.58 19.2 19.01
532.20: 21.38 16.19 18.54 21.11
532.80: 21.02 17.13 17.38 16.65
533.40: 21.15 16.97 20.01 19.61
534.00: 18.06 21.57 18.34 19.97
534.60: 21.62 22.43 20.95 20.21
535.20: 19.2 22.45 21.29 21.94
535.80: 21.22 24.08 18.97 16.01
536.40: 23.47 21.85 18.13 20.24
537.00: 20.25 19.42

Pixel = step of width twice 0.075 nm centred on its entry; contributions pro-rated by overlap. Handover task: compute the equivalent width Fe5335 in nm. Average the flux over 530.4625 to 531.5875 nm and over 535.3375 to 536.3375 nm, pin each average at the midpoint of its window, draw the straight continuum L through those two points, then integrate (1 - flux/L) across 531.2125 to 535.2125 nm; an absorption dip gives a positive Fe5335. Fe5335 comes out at 0.13 nm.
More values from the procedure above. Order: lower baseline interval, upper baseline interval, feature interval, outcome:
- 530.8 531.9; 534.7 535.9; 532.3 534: 0.128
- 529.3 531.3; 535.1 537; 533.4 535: 0.029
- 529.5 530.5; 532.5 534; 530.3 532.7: 0.017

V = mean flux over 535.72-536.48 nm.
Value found 20.8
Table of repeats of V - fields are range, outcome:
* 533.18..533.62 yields 18.3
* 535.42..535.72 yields 21.6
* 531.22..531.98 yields 19.1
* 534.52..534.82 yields 22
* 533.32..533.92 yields 19.4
